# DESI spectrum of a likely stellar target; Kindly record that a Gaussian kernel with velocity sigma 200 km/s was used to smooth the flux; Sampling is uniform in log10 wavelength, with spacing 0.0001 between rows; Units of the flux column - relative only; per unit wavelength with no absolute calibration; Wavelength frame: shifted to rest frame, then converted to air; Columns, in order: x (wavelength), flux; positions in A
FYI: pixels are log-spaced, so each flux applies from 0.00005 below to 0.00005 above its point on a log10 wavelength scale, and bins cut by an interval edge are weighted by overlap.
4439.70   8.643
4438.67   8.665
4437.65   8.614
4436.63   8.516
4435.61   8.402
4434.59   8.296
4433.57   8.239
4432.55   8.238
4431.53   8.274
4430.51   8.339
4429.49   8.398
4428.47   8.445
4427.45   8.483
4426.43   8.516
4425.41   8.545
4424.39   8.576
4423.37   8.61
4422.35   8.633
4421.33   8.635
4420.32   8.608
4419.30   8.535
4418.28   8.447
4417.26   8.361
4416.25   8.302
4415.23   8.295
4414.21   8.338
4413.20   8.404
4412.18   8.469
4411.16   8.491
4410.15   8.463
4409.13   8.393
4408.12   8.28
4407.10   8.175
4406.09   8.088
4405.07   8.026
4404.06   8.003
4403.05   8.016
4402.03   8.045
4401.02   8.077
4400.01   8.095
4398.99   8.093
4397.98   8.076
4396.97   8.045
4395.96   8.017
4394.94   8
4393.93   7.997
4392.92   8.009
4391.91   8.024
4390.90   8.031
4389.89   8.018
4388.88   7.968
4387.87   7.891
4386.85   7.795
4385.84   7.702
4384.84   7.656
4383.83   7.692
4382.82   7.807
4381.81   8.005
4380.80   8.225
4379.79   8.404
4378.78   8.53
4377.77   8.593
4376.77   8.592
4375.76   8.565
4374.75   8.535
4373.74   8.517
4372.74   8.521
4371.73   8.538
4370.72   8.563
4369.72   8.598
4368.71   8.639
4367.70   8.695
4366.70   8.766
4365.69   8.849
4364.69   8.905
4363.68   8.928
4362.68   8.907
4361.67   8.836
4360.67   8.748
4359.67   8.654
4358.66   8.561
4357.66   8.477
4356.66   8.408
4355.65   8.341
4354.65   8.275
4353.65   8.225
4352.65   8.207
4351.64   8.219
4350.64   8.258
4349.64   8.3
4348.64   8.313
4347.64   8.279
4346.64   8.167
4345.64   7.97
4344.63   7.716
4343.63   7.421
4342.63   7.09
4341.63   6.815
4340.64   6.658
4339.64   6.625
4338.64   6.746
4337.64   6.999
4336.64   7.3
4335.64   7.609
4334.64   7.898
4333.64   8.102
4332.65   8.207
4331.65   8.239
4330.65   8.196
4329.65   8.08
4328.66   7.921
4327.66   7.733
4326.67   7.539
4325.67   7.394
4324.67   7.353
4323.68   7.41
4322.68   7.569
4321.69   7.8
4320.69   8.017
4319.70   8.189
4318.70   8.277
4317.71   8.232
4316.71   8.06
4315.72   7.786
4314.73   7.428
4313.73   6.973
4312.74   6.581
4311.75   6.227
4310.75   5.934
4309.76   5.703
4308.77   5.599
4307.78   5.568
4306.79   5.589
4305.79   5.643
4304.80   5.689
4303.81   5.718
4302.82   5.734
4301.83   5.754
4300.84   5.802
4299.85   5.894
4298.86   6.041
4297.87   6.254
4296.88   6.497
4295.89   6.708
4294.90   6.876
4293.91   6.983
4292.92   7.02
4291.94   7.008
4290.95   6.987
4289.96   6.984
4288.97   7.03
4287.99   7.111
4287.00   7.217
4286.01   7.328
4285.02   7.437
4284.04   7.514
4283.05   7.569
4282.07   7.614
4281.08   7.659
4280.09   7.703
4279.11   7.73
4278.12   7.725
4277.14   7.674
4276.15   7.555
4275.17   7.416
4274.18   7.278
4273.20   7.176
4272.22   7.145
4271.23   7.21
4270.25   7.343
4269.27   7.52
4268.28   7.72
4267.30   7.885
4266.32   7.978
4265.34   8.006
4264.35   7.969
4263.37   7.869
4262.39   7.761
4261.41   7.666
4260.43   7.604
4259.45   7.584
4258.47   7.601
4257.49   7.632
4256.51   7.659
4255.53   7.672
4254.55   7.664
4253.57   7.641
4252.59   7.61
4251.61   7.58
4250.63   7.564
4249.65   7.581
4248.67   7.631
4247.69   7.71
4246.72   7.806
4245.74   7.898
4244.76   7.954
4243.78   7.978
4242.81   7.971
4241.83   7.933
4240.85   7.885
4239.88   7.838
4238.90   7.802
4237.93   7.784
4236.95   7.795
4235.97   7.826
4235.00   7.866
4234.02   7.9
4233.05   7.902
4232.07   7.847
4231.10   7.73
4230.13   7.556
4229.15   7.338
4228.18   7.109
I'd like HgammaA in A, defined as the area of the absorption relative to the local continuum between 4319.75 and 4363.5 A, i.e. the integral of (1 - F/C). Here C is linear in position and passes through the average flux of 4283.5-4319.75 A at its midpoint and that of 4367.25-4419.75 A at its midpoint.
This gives -3.3 A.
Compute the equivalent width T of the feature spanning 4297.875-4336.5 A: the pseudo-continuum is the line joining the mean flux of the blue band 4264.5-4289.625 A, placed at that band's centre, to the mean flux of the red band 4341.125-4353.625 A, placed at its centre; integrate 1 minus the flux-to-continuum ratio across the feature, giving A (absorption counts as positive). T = 3.5 A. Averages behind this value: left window 7.5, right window 7.91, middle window 7.03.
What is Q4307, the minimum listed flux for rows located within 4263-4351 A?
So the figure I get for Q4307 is 5.568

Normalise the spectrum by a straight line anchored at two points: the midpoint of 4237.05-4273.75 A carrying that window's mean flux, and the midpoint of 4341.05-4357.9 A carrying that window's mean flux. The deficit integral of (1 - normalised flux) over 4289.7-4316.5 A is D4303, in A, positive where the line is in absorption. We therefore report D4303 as 5.16 A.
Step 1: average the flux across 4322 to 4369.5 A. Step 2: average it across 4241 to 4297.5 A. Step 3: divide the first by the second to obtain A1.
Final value 1.07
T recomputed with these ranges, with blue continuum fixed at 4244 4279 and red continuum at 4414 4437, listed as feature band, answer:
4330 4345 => 1.05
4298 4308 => 2.64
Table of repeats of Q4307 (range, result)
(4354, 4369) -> 8.275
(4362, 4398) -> 7.656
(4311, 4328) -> 6.227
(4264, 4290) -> 6.984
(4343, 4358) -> 7.421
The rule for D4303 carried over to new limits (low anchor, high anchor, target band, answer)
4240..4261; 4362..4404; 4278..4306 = 3.9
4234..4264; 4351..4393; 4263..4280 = 0.6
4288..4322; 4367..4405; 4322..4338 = -1.3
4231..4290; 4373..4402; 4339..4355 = 0.4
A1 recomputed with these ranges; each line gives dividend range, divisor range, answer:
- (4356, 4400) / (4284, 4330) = 1.21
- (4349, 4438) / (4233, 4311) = 1.15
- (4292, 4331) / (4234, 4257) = 0.88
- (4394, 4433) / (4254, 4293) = 1.11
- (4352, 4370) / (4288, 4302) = 1.30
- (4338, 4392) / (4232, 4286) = 1.06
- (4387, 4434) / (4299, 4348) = 1.16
